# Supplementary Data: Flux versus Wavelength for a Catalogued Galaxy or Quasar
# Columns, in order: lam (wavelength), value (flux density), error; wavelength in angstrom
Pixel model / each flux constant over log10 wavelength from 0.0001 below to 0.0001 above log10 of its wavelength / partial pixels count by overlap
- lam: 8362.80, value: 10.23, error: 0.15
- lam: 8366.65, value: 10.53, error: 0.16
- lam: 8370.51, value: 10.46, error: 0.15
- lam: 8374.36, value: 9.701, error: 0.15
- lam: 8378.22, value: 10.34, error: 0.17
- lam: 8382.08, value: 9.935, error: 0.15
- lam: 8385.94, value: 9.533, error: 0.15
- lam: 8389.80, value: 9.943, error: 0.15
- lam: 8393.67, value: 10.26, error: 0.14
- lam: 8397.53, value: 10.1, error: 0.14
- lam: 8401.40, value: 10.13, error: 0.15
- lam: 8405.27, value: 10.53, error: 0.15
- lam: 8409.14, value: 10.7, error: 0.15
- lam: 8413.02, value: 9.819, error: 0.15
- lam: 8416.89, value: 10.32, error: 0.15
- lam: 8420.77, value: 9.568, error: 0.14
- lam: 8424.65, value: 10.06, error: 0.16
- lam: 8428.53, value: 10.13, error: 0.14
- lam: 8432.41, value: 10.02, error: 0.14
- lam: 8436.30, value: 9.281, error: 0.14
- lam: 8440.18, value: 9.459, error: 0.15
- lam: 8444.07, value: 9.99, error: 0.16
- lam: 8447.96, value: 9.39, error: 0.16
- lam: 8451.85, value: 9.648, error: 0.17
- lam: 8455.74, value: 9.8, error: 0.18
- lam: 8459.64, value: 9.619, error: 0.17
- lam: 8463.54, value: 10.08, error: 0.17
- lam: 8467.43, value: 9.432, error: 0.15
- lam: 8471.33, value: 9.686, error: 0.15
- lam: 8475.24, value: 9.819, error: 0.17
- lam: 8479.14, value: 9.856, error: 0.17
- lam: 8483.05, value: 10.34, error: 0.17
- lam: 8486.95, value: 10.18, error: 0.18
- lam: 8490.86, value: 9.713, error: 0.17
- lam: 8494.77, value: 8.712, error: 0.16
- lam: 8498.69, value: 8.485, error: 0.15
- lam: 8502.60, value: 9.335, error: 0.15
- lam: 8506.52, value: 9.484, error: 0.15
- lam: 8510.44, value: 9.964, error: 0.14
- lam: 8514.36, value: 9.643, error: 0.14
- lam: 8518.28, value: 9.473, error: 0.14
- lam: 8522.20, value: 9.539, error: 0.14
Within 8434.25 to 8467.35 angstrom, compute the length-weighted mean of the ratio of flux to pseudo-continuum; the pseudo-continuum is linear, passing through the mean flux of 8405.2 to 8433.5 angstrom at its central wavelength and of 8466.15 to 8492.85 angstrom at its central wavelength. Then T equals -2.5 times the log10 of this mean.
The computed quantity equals 0.04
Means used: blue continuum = 10.1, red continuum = 9.87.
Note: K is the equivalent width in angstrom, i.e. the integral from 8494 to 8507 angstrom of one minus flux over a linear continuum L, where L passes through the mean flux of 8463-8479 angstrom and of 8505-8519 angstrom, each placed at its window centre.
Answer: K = 0.9 angstrom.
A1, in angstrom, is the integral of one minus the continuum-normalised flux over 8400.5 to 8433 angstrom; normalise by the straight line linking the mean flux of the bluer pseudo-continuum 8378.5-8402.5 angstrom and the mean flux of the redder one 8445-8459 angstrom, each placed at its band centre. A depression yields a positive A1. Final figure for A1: -0.98 angstrom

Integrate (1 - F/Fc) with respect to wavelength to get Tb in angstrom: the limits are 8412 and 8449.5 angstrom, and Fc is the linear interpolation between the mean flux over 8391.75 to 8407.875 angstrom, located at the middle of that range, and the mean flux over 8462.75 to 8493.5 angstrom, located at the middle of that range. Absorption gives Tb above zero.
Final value 1.1 angstrom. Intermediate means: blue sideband 10.3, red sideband 9.86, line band 9.81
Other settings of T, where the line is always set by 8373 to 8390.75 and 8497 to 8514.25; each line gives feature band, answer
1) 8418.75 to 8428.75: -0.019 mag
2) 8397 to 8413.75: -0.054 mag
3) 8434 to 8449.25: 0.010 mag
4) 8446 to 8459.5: -0.003 mag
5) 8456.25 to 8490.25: -0.041 mag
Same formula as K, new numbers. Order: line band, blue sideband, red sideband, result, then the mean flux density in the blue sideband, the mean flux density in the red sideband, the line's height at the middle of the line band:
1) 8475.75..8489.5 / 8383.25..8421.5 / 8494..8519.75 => -0.83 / 10.1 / 9.32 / 9.5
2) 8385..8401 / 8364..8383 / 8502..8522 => 0.19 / 10.2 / 9.59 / 10.1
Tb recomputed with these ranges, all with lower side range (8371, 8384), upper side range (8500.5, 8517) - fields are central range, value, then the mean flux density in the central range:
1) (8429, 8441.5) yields 0.24 angstrom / 9.66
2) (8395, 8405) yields -0.23 angstrom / 10.2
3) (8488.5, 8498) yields 0.48 angstrom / 9.15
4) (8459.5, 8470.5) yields 0.02 angstrom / 9.73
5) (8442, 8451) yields 0.11 angstrom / 9.68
